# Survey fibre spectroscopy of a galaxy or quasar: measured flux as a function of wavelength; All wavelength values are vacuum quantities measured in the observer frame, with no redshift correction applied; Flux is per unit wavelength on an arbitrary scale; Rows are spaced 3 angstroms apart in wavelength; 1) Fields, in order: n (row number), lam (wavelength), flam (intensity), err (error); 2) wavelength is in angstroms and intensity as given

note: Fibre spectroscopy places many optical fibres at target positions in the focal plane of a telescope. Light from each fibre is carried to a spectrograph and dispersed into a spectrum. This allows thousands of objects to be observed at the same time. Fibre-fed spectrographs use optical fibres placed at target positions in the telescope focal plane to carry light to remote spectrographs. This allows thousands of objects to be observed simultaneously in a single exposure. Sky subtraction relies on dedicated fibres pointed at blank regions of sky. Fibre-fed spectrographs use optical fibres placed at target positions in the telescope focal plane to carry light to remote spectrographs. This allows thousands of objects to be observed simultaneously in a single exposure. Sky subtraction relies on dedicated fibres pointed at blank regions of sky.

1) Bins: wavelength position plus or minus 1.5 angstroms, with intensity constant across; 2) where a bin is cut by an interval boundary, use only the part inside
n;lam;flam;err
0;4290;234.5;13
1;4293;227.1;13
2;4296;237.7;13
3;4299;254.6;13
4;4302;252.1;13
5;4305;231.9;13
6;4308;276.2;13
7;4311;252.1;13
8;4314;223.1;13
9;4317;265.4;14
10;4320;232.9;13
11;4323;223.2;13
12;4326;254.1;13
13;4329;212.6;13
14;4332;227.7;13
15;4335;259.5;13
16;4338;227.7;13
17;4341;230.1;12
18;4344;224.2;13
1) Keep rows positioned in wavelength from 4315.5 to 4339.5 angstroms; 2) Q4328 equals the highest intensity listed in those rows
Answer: 265.4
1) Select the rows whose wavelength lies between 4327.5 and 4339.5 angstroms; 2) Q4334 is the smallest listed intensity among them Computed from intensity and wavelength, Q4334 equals 212.6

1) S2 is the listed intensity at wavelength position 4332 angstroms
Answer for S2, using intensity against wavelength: 227.7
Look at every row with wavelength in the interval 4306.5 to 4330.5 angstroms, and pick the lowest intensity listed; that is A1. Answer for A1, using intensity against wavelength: 212.6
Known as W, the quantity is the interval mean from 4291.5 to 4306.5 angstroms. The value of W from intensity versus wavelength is 241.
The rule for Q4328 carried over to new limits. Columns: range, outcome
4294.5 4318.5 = 276.2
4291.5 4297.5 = 237.7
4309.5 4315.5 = 252.1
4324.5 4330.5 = 254.1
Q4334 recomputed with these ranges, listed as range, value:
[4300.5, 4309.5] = 231.9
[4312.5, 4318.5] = 223.1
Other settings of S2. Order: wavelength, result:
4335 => 259.5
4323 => 223.2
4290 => 234.5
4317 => 265.4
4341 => 230.1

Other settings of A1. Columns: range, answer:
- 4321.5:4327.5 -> 223.2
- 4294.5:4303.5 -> 237.7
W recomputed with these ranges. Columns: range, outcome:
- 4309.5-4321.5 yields 243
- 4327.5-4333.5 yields 220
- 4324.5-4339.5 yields 236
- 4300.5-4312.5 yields 253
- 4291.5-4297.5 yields 232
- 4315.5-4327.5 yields 244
